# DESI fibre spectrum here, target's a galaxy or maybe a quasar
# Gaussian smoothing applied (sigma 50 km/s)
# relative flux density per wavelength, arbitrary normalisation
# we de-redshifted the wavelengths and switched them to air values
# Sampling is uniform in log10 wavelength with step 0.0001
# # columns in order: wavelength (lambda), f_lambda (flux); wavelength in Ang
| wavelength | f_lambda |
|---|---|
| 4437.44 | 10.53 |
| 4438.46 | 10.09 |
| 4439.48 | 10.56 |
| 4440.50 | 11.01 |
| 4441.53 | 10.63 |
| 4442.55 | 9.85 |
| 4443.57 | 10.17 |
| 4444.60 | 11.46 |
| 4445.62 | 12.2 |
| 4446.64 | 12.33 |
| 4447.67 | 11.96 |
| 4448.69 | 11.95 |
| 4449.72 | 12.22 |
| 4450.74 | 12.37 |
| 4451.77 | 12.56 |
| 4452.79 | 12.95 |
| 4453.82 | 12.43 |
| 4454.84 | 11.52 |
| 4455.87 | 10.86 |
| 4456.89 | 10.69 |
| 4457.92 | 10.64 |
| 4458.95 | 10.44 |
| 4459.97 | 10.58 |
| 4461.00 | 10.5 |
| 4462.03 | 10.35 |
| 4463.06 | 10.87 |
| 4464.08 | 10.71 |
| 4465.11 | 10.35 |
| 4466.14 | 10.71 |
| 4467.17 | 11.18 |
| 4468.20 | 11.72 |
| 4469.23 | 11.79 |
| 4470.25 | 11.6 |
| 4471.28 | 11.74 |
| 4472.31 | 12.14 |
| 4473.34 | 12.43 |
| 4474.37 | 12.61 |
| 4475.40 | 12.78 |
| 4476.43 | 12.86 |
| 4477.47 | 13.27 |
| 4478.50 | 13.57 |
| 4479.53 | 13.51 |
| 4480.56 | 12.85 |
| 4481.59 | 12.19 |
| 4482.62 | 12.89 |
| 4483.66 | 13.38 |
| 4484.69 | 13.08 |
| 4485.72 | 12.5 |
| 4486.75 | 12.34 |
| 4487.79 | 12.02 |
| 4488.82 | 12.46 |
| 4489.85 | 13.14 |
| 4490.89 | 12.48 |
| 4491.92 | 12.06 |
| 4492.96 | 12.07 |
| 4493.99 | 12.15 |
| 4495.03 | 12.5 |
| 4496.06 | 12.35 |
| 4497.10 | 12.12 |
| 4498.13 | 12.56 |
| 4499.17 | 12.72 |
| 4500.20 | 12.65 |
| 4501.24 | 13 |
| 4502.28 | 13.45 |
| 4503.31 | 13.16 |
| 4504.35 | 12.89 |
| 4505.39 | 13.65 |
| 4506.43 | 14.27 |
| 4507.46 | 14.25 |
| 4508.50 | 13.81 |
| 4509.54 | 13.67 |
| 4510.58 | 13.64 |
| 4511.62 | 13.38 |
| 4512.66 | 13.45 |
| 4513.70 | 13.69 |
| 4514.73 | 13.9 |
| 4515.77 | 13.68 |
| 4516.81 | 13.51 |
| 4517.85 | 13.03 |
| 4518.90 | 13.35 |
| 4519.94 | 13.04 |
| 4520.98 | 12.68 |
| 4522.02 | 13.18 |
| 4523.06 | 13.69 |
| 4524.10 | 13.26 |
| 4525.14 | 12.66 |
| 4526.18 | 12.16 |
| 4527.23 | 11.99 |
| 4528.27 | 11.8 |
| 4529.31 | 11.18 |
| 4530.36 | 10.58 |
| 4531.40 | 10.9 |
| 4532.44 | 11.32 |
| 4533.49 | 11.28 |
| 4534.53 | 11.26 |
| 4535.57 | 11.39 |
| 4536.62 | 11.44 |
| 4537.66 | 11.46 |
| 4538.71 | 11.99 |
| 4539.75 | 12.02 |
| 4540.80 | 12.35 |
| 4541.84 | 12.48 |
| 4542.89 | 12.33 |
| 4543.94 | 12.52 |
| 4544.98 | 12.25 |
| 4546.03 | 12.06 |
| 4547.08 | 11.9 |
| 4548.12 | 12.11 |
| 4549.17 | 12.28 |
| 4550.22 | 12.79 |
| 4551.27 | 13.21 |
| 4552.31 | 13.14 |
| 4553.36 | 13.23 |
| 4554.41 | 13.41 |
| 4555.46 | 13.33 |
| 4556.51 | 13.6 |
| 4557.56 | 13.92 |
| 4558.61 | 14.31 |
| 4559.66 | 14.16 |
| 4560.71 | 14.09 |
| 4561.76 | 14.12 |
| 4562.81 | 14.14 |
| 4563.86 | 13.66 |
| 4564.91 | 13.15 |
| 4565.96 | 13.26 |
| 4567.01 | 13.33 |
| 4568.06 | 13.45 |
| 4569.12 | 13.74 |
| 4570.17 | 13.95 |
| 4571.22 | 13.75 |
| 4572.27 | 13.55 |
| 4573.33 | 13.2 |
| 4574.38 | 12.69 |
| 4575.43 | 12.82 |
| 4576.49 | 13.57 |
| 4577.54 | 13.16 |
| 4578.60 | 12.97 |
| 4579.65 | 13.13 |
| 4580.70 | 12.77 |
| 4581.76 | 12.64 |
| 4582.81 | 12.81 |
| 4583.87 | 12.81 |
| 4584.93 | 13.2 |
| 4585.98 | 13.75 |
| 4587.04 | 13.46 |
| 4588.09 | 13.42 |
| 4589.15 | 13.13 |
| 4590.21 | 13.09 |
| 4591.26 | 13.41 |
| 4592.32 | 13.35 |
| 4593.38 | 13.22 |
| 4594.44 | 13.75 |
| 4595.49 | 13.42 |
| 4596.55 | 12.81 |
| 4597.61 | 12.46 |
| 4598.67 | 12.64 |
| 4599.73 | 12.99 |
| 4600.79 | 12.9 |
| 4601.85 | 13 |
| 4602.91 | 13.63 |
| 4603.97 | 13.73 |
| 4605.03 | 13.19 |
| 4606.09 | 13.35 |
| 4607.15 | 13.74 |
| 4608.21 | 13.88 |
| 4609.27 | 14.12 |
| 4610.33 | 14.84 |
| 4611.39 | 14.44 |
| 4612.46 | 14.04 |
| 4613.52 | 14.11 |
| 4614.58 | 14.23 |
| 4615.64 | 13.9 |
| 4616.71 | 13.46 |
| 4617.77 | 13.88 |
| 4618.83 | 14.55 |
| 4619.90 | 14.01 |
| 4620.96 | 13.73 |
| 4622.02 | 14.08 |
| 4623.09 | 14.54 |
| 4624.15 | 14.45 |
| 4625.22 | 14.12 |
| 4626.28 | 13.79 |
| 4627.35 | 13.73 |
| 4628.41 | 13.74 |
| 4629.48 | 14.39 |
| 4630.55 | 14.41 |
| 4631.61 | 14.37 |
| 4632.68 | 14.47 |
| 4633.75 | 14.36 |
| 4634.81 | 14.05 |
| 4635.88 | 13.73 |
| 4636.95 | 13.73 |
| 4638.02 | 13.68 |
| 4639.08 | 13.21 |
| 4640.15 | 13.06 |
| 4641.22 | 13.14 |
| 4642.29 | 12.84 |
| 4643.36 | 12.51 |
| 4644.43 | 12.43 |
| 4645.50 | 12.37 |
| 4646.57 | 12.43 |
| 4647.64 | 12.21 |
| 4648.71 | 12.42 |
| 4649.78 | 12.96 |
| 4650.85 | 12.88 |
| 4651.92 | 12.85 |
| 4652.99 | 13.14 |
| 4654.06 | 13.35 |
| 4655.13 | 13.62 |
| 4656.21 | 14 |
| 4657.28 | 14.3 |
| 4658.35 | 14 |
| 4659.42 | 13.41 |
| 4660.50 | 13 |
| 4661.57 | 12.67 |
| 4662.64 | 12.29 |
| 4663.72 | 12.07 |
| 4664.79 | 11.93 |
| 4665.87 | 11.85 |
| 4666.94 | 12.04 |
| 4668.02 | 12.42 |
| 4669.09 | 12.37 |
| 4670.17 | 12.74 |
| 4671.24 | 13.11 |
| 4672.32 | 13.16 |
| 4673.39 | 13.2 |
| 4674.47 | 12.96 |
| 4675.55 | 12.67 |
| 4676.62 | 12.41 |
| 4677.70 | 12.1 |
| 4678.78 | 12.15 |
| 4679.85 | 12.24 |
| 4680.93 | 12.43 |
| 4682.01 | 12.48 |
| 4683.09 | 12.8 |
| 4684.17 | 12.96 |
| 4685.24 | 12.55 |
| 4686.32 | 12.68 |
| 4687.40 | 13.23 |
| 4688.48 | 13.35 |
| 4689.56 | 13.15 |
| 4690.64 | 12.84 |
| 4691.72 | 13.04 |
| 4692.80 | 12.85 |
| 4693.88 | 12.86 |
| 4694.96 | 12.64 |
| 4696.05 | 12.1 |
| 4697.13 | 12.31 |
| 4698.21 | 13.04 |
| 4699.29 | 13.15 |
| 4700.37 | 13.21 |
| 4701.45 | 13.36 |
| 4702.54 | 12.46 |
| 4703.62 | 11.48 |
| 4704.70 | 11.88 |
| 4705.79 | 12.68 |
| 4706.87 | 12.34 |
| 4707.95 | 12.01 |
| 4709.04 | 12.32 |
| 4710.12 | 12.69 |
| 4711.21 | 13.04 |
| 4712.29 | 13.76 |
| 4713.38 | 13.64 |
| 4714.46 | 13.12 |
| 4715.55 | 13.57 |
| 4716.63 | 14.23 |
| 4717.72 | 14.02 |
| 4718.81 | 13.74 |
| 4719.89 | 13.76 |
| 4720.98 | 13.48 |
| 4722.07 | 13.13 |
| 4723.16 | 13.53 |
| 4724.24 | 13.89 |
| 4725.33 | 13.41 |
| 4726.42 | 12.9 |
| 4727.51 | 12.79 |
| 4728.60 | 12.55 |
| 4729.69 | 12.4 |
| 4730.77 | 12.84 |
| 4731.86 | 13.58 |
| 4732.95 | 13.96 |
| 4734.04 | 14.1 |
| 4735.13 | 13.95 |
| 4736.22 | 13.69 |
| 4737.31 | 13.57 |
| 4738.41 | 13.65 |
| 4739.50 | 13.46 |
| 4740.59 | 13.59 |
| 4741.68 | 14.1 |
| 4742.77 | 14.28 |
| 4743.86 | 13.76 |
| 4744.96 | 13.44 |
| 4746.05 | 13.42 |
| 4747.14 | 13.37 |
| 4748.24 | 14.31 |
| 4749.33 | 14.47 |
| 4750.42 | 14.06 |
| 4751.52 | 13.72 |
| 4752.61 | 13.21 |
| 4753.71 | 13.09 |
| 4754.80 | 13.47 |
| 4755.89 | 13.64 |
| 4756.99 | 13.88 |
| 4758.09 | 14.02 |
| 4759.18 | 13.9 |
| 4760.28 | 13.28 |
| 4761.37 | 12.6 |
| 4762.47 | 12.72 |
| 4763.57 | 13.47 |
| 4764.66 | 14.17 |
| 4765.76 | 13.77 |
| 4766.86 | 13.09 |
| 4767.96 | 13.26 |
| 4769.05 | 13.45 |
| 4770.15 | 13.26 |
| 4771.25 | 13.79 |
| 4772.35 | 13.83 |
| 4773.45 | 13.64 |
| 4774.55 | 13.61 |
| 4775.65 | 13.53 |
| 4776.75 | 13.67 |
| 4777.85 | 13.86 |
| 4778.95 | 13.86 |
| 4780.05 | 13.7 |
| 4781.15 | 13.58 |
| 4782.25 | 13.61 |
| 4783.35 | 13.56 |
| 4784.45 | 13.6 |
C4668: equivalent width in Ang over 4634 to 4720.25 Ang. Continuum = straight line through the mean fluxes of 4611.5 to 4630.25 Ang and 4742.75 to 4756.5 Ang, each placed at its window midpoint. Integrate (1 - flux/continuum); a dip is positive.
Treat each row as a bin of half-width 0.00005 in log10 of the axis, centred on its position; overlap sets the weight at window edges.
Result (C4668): 6.2 Ang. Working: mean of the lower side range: 14.1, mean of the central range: 12.9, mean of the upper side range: 13.7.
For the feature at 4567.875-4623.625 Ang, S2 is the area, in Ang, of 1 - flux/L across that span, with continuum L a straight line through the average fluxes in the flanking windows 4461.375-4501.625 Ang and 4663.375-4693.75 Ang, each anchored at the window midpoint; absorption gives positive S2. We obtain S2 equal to -4.5 Ang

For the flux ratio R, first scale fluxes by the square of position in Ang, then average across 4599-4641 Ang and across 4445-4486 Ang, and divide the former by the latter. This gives 1.2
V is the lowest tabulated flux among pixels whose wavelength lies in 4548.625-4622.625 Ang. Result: 12.28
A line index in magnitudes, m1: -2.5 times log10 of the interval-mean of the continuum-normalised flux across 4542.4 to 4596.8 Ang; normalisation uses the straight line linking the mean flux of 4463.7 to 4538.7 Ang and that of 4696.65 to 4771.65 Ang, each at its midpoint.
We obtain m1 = -0.04 mag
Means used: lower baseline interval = 12.5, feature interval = 13.2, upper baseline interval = 13.4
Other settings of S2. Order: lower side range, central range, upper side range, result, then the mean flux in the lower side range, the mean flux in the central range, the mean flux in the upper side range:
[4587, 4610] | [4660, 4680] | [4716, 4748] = 1.40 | 13.3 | 12.5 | 13.5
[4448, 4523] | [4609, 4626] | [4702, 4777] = -1.57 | 12.5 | 14.2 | 13.4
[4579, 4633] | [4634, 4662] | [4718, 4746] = 0.86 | 13.6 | 13.2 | 13.5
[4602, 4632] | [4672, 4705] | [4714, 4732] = 2.08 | 14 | 12.7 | 13.3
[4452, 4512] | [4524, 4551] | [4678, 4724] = 1.23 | 12.3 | 11.9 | 12.9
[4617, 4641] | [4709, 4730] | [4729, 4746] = 0.53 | 14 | 13.3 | 13.6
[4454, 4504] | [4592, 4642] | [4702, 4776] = -3.80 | 12.1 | 13.8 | 13.4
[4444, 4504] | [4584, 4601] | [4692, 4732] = -0.87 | 12.1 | 13.2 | 13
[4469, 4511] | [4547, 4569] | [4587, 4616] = -0.27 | 12.8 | 13.4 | 13.5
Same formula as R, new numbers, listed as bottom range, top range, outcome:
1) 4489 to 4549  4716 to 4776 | 1.19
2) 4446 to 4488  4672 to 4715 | 1.18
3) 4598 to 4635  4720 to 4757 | 1.03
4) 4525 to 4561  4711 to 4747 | 1.19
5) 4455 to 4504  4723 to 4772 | 1.26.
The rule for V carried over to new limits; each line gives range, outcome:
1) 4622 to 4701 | 11.85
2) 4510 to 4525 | 12.68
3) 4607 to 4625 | 13.46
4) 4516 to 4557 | 10.58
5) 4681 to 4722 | 11.48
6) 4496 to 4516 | 12.12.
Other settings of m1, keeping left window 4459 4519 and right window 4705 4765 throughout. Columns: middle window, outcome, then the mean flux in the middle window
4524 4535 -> 0.098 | 11.6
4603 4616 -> -0.078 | 14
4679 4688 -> 0.050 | 12.7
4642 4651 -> 0.050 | 12.5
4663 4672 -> 0.074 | 12.3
